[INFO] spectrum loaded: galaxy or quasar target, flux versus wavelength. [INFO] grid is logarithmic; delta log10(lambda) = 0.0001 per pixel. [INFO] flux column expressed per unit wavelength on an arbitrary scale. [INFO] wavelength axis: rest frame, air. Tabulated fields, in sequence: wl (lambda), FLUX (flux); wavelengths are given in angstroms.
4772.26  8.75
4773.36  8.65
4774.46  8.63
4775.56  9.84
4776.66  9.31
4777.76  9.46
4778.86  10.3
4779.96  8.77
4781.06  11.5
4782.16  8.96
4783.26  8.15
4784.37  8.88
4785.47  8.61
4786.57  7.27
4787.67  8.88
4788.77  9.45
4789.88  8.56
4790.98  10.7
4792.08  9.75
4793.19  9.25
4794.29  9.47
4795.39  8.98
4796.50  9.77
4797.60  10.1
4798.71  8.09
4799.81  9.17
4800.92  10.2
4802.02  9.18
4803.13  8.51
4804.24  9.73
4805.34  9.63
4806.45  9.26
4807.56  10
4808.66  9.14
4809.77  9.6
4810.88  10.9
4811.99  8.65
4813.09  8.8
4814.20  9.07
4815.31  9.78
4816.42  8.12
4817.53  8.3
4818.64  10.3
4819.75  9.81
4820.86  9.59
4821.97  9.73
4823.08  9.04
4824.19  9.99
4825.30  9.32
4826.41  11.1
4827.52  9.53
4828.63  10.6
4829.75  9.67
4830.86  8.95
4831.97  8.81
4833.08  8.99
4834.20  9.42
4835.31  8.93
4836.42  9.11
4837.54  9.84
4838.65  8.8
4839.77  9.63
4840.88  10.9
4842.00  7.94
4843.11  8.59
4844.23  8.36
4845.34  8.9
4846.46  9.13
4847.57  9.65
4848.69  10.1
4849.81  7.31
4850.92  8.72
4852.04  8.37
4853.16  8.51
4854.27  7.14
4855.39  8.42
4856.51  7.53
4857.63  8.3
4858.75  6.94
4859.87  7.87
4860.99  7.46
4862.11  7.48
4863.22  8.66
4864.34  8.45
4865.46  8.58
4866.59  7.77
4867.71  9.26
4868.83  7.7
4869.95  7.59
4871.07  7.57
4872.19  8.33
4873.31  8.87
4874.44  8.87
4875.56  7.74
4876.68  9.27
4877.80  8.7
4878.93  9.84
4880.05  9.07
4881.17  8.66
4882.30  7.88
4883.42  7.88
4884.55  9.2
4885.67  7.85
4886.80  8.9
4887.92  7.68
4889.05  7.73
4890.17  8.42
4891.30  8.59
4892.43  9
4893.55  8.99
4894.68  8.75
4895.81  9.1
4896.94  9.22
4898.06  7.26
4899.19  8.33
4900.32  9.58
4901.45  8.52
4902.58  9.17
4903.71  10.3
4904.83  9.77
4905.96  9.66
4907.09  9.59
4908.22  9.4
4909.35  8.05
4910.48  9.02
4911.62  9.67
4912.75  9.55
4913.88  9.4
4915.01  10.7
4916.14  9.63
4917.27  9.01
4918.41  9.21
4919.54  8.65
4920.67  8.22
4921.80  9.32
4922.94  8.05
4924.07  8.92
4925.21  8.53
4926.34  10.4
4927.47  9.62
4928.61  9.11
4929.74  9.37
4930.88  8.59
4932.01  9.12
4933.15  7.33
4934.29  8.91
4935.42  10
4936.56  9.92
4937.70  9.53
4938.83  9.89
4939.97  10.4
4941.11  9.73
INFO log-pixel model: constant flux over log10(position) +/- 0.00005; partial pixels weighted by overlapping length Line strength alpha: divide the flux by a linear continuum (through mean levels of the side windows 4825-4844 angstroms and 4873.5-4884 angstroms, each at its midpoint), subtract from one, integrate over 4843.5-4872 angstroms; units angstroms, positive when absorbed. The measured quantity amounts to 2.5 angstroms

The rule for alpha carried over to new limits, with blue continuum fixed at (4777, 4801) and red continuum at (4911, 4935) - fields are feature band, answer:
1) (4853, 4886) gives 3.3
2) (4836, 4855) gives 0.7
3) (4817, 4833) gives -0.7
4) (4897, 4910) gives 0.1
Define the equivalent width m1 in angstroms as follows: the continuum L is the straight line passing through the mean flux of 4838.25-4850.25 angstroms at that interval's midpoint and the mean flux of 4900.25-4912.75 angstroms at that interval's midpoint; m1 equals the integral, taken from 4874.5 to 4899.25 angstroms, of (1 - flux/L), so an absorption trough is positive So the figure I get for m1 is 1.8 angstroms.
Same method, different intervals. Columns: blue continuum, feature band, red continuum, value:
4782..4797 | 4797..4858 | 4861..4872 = -4.3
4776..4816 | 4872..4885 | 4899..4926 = 0.8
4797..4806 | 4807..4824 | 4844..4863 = -0.7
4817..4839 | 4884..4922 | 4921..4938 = 0.9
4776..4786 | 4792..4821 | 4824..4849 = 0.0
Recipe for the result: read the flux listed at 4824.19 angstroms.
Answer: 9.99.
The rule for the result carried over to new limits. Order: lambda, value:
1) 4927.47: 9.62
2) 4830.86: 8.95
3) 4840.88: 10.9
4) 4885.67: 7.85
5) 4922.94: 8.05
